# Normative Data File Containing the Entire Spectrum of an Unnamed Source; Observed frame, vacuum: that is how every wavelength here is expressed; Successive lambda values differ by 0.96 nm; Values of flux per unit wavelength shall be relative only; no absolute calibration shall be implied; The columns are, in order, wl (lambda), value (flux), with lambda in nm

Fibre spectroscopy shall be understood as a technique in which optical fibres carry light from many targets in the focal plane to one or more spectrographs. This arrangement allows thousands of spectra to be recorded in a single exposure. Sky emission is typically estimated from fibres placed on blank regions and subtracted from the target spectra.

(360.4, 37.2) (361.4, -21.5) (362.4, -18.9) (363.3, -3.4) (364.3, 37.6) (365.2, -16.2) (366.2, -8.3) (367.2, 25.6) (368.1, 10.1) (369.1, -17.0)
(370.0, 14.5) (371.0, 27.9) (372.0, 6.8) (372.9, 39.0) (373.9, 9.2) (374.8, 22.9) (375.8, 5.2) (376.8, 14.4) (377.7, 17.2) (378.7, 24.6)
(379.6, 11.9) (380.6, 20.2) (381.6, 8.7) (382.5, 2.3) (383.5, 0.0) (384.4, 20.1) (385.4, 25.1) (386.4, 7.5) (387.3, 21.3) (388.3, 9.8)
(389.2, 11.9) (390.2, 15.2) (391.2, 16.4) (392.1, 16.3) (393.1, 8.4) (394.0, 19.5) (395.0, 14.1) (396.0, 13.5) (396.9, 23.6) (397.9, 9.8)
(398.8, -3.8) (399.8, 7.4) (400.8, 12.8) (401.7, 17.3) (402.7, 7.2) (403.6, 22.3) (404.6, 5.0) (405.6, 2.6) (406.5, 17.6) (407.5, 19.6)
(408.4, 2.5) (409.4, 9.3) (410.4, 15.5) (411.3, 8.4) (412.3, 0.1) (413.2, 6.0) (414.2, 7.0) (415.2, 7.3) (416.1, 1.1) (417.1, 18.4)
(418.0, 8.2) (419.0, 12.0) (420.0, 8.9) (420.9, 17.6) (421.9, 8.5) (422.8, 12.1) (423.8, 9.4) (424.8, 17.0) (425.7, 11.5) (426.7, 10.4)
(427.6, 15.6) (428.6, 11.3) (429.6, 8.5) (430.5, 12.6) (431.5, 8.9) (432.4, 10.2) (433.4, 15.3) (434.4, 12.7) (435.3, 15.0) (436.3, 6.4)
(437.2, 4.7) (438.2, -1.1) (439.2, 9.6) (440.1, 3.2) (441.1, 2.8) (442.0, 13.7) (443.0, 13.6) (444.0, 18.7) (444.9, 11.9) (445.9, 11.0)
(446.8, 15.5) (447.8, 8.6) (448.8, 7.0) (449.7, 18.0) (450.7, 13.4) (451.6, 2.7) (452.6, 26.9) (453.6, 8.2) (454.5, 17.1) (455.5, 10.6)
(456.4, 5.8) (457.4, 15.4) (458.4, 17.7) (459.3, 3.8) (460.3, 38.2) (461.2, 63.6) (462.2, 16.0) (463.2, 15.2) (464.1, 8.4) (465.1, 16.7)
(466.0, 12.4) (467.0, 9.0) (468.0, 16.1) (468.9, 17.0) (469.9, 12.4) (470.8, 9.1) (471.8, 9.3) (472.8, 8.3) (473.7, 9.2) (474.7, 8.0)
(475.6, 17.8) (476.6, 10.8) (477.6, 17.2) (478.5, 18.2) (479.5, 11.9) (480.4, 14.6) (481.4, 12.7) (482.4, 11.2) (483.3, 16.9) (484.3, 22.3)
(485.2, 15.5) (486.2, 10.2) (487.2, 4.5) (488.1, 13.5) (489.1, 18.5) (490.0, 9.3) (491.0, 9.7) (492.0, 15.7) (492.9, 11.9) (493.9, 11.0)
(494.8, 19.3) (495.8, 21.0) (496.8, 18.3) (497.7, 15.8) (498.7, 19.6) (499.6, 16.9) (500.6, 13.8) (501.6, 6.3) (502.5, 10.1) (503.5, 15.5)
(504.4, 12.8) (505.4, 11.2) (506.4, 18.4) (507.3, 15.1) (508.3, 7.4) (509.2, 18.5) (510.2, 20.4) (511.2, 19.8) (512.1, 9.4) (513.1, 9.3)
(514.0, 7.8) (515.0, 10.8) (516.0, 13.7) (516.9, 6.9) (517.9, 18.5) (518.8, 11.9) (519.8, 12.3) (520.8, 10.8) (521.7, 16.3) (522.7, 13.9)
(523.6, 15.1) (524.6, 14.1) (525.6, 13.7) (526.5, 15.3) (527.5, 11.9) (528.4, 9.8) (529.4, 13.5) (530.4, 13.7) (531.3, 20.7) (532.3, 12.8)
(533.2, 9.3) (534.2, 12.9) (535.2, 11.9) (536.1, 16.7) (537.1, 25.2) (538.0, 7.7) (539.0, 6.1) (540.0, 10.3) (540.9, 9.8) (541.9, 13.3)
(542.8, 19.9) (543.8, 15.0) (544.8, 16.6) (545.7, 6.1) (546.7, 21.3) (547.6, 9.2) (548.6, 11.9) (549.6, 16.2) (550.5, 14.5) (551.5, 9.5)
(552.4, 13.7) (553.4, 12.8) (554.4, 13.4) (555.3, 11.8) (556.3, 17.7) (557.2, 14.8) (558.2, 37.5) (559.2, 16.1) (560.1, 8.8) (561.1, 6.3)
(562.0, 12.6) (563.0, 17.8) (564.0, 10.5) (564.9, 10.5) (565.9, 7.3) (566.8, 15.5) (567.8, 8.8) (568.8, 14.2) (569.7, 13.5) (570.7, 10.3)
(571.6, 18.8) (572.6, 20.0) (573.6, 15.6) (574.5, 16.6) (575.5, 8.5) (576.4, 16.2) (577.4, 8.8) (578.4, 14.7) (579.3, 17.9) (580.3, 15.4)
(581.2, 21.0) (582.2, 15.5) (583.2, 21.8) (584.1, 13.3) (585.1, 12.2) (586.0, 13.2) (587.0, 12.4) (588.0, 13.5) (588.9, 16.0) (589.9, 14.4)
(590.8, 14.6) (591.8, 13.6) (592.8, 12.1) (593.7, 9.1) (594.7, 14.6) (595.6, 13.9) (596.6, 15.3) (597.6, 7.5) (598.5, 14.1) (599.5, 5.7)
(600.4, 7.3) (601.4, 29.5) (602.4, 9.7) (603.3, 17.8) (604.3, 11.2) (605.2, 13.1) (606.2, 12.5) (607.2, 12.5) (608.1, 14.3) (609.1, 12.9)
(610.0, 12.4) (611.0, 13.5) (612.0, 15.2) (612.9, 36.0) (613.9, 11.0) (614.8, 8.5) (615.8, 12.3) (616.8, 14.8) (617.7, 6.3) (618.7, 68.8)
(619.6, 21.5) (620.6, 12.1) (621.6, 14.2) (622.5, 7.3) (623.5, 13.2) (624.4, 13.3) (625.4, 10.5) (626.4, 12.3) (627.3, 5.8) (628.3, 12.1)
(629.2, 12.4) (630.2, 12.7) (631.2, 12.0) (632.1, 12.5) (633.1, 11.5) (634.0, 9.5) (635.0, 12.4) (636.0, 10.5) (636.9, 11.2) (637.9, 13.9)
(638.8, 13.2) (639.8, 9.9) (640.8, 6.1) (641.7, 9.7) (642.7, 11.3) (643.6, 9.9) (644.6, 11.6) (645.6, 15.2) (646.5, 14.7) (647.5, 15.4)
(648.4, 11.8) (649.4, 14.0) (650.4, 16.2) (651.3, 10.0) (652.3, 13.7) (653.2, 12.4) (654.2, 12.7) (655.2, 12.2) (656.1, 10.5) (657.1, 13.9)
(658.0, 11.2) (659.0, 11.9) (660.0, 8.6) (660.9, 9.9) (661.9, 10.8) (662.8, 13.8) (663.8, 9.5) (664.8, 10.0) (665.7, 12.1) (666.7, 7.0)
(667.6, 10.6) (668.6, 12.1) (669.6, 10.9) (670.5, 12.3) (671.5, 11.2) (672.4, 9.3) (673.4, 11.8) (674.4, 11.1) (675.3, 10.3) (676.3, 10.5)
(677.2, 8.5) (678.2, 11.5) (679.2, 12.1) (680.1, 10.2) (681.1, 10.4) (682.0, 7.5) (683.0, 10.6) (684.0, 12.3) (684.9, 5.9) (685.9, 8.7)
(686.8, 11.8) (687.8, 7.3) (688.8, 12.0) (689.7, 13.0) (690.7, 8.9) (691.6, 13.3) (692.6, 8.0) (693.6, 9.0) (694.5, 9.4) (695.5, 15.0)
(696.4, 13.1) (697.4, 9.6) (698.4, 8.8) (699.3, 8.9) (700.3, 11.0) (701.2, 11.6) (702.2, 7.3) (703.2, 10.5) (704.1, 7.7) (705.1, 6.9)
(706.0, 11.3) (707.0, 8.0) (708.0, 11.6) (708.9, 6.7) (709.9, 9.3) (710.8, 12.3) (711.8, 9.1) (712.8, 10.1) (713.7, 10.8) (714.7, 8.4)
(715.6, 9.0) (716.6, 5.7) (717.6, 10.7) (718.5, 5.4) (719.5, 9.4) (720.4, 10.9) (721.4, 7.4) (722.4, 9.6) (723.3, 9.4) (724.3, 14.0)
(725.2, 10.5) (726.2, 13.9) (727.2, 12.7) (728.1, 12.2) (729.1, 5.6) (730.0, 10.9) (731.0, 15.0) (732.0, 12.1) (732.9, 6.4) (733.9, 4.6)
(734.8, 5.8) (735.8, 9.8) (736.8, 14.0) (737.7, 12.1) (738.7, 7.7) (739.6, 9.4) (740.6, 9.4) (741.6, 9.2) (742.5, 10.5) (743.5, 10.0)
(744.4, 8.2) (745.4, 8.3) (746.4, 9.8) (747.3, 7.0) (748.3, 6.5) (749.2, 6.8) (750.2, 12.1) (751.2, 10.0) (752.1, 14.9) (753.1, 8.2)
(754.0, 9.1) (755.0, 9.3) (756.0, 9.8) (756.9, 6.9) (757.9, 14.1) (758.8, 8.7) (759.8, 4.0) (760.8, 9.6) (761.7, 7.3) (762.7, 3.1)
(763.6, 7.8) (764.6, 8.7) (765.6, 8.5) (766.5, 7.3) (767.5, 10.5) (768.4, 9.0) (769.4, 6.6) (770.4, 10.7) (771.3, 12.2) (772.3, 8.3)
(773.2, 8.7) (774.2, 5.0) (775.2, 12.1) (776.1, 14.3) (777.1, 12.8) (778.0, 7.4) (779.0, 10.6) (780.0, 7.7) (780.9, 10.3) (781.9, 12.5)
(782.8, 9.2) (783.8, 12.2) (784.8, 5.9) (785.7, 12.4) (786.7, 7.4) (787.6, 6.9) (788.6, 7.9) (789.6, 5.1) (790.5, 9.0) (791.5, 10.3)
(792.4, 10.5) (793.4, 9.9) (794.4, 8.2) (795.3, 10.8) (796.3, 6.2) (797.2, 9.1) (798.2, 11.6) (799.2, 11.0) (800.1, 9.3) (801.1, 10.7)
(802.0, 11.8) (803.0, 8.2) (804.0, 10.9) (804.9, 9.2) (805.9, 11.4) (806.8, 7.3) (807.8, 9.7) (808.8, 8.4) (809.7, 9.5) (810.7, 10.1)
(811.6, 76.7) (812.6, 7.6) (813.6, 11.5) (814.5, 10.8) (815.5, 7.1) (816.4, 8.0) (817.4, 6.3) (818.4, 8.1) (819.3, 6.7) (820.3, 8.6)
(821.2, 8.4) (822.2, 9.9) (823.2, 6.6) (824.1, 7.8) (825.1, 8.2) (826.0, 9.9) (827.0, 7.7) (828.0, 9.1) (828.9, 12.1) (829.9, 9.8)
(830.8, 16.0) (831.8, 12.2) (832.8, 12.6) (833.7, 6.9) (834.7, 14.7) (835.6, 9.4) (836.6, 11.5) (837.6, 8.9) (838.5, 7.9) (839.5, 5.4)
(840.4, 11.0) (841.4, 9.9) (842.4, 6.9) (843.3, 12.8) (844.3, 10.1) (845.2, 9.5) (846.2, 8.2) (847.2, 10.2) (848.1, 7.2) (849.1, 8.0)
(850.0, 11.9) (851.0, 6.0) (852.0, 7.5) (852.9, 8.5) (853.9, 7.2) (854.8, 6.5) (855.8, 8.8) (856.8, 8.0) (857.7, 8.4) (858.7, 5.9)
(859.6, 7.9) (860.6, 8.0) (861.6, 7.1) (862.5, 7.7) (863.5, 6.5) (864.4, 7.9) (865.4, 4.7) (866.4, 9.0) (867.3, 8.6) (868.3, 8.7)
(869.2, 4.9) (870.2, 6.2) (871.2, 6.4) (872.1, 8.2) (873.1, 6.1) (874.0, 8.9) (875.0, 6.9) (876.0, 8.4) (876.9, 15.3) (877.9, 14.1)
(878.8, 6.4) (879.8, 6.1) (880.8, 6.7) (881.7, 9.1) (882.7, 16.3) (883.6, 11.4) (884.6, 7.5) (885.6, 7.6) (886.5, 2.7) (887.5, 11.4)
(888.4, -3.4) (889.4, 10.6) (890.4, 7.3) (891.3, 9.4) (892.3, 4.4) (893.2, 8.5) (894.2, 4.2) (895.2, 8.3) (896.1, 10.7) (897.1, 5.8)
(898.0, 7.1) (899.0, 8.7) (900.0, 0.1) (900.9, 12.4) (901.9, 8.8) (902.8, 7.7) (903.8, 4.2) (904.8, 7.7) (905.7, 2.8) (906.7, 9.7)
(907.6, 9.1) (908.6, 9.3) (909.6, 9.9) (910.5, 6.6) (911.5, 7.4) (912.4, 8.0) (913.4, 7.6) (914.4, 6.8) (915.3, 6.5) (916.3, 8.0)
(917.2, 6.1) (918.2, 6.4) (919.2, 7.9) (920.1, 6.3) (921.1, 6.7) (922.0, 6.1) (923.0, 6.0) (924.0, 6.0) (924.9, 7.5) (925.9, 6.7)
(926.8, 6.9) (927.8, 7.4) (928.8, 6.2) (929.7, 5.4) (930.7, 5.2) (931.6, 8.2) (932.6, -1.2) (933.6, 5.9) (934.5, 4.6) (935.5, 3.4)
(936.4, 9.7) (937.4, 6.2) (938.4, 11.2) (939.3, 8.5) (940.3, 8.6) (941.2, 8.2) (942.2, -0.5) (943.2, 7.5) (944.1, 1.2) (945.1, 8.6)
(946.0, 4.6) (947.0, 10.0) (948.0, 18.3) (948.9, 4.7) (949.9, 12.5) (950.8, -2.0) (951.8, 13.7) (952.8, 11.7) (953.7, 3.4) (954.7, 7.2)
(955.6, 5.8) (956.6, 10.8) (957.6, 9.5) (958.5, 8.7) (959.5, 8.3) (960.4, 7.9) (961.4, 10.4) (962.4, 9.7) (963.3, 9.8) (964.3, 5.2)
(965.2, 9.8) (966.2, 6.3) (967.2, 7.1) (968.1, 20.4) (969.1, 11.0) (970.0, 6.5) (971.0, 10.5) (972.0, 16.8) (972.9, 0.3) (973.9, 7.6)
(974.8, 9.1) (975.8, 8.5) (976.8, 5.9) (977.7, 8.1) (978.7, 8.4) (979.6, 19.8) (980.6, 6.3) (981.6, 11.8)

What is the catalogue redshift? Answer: 0.236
